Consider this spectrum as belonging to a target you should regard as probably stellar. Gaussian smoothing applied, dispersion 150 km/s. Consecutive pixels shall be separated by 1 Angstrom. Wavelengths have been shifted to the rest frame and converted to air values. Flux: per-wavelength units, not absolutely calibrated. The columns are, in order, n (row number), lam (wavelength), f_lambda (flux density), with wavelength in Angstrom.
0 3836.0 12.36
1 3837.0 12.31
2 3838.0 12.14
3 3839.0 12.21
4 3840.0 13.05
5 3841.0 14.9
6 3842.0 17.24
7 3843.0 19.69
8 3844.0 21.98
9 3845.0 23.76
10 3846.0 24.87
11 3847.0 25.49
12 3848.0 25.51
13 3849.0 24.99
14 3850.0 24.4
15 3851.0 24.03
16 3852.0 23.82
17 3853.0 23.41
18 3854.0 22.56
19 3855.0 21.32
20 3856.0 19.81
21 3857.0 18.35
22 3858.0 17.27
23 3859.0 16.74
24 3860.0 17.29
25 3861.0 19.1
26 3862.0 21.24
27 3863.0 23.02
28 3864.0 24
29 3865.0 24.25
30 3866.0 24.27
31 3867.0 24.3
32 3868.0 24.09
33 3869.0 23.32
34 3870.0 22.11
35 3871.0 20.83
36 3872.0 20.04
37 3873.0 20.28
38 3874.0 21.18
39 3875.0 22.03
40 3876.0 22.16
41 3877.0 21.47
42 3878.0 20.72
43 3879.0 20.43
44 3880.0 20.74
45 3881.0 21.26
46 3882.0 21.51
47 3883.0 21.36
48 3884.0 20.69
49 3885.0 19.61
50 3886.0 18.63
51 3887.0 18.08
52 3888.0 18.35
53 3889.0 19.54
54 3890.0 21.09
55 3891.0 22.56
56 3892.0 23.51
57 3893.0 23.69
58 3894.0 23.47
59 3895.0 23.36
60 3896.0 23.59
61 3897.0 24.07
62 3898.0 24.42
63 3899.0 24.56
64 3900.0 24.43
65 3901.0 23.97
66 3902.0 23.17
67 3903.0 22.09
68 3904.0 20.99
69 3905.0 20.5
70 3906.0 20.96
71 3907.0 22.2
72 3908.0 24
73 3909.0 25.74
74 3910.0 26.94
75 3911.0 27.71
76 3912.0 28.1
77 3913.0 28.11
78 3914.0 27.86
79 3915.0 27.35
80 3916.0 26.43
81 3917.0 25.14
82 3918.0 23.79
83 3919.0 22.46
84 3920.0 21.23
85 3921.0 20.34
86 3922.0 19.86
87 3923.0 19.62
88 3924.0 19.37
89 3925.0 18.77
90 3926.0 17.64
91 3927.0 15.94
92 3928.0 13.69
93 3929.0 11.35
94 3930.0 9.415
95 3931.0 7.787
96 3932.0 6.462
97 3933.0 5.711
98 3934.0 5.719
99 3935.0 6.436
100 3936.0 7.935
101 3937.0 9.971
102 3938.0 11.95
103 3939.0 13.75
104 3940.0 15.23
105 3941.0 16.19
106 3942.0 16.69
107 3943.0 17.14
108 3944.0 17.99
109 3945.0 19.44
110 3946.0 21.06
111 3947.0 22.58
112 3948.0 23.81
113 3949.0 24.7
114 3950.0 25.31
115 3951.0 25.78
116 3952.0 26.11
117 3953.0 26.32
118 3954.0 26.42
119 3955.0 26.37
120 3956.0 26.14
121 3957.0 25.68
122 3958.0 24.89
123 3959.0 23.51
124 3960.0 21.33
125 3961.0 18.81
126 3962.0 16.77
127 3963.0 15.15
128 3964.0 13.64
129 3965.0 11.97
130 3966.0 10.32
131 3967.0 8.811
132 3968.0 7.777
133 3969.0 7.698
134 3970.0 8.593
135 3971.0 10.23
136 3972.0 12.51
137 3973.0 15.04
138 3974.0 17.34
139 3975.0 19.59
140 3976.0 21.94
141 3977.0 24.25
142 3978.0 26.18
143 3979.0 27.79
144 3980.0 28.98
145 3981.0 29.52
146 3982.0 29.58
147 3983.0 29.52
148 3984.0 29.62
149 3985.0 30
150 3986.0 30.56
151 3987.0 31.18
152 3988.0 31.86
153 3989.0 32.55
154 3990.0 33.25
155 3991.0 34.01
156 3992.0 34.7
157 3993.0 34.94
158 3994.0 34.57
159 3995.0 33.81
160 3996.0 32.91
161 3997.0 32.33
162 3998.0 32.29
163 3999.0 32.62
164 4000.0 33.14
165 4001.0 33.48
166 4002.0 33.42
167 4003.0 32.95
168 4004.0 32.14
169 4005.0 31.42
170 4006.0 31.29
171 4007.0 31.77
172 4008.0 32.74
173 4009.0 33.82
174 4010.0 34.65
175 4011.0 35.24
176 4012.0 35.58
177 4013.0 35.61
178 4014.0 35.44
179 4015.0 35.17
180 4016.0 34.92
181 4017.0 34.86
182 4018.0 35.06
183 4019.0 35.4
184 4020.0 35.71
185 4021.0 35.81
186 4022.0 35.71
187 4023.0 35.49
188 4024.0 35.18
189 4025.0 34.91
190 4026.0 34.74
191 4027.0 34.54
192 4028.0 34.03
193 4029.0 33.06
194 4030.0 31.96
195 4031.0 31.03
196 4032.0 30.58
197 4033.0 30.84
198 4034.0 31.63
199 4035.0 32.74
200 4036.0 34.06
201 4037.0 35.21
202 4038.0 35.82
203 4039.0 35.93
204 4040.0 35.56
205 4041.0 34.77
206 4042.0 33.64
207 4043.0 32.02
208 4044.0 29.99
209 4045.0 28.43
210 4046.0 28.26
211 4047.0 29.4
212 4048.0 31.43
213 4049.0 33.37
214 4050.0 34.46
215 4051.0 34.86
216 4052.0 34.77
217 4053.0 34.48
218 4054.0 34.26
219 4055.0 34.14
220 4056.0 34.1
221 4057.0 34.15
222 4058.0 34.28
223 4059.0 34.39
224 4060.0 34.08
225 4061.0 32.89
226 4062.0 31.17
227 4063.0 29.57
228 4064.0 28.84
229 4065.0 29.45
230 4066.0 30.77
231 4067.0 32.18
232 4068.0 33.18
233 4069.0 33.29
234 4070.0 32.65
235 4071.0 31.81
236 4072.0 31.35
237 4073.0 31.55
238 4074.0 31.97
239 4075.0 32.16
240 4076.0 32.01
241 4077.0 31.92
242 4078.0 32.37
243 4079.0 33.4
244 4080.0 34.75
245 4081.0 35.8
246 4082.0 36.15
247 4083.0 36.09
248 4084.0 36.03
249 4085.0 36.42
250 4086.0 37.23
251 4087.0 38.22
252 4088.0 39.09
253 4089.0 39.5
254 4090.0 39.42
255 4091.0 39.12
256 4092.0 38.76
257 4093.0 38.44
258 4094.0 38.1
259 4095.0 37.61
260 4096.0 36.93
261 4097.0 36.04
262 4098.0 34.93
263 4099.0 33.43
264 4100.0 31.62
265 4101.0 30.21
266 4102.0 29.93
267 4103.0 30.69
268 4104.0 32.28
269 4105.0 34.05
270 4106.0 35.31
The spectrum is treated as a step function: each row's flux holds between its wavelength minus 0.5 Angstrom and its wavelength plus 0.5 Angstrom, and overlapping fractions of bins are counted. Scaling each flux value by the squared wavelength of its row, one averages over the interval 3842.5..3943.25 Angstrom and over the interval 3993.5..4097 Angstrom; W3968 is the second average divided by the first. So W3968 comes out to 1.79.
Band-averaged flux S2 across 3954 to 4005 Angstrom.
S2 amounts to 25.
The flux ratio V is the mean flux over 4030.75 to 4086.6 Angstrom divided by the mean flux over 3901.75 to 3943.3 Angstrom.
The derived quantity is 1.8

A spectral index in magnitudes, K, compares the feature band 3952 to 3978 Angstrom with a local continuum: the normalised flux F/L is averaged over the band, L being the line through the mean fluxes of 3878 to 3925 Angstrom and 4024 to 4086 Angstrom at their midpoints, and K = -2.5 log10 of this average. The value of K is 0.44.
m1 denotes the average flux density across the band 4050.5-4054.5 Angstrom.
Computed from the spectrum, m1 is 34.6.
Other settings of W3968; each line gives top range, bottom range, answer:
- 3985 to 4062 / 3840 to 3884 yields 1.69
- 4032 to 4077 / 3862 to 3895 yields 1.64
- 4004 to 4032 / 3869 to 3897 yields 1.72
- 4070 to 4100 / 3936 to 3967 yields 1.95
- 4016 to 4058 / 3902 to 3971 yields 1.89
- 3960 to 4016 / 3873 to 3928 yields 1.26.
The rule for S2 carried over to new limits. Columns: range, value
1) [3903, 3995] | 21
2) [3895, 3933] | 21.2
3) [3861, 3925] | 22.6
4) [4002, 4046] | 33.7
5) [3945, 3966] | 22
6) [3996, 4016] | 33.5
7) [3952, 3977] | 17.7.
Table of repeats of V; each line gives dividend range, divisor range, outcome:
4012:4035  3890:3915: 1.41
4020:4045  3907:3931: 1.57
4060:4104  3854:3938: 1.67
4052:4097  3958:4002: 1.41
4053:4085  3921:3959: 1.87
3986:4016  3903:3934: 1.67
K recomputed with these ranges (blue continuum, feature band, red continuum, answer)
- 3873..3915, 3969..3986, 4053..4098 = 0.25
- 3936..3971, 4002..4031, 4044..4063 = -0.24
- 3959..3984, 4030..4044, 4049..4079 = -0.17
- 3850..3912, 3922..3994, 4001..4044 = 0.40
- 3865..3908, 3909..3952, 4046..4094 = 0.31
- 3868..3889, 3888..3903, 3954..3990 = -0.10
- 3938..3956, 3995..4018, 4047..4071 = -0.22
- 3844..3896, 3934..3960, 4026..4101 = 0.32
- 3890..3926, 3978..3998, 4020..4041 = -0.04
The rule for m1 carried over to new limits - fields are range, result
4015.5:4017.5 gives 34.9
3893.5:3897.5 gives 23.6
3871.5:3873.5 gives 20.2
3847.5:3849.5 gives 25.2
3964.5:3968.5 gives 9.72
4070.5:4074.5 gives 31.7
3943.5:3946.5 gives 19.5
